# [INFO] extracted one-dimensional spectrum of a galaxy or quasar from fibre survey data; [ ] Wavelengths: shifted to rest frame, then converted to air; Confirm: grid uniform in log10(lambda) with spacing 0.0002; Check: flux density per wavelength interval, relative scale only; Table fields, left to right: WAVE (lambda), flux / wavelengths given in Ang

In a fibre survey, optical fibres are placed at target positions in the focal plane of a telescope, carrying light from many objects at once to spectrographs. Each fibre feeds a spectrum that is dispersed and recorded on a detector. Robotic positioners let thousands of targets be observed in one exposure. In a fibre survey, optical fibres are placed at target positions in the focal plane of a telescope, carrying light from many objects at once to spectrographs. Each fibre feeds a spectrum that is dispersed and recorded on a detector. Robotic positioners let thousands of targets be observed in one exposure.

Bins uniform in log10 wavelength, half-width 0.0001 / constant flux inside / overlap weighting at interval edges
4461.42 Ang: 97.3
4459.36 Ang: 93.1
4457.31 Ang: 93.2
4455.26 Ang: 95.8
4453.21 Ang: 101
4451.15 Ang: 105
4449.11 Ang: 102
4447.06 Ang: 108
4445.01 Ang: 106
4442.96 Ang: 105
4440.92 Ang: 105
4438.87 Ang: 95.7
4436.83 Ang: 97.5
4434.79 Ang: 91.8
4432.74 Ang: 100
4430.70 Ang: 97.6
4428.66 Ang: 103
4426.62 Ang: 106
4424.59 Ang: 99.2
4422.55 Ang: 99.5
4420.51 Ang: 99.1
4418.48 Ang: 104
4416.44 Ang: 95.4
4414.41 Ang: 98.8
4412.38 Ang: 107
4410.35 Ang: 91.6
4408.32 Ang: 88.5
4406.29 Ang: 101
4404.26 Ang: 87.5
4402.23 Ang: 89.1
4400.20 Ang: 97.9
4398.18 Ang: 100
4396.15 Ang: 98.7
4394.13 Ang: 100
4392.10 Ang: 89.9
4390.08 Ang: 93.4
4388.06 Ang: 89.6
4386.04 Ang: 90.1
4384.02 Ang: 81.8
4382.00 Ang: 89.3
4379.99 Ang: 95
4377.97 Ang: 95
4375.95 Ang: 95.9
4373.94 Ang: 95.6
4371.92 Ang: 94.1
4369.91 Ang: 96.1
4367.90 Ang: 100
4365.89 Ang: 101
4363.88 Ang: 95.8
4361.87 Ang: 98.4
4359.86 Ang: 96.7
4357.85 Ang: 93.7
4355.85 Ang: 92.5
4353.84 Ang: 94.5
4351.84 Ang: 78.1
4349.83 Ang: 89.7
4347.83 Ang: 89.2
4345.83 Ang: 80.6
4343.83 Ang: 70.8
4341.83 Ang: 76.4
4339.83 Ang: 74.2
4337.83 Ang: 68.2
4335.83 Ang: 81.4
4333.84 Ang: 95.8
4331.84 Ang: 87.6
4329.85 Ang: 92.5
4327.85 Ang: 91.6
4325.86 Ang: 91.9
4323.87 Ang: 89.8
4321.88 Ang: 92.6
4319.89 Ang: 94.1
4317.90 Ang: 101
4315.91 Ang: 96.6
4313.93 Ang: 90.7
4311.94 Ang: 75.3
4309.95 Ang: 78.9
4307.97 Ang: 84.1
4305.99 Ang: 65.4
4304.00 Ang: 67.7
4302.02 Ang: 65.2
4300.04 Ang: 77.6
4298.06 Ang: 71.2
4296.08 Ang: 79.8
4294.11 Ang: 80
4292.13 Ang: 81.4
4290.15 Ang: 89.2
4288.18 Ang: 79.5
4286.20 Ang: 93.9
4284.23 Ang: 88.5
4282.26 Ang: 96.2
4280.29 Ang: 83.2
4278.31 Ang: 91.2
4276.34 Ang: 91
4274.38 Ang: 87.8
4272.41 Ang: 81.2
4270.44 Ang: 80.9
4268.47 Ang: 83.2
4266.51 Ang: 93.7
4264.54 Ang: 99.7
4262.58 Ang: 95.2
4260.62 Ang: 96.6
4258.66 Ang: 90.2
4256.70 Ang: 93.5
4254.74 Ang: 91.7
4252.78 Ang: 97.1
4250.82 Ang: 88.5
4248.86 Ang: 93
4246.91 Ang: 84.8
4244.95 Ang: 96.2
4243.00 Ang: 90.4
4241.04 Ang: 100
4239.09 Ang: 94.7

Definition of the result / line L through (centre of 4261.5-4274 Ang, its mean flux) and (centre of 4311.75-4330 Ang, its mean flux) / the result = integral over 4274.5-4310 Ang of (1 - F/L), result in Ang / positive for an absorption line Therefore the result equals 3.5 Ang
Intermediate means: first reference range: 89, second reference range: 92.3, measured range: 81.6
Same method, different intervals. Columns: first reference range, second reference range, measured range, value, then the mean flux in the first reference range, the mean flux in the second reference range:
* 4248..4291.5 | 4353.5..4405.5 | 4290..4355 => 6.40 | 90.1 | 94.3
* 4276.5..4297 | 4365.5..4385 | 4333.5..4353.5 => 2.42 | 86.5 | 94.2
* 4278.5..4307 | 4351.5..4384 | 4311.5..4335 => -1.63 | 80.2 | 94.4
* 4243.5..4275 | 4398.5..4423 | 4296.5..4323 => 3.21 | 90.9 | 96.7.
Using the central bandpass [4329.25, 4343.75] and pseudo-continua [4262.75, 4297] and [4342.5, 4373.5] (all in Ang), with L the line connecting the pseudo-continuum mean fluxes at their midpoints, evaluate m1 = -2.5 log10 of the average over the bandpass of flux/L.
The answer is 0.11 mag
